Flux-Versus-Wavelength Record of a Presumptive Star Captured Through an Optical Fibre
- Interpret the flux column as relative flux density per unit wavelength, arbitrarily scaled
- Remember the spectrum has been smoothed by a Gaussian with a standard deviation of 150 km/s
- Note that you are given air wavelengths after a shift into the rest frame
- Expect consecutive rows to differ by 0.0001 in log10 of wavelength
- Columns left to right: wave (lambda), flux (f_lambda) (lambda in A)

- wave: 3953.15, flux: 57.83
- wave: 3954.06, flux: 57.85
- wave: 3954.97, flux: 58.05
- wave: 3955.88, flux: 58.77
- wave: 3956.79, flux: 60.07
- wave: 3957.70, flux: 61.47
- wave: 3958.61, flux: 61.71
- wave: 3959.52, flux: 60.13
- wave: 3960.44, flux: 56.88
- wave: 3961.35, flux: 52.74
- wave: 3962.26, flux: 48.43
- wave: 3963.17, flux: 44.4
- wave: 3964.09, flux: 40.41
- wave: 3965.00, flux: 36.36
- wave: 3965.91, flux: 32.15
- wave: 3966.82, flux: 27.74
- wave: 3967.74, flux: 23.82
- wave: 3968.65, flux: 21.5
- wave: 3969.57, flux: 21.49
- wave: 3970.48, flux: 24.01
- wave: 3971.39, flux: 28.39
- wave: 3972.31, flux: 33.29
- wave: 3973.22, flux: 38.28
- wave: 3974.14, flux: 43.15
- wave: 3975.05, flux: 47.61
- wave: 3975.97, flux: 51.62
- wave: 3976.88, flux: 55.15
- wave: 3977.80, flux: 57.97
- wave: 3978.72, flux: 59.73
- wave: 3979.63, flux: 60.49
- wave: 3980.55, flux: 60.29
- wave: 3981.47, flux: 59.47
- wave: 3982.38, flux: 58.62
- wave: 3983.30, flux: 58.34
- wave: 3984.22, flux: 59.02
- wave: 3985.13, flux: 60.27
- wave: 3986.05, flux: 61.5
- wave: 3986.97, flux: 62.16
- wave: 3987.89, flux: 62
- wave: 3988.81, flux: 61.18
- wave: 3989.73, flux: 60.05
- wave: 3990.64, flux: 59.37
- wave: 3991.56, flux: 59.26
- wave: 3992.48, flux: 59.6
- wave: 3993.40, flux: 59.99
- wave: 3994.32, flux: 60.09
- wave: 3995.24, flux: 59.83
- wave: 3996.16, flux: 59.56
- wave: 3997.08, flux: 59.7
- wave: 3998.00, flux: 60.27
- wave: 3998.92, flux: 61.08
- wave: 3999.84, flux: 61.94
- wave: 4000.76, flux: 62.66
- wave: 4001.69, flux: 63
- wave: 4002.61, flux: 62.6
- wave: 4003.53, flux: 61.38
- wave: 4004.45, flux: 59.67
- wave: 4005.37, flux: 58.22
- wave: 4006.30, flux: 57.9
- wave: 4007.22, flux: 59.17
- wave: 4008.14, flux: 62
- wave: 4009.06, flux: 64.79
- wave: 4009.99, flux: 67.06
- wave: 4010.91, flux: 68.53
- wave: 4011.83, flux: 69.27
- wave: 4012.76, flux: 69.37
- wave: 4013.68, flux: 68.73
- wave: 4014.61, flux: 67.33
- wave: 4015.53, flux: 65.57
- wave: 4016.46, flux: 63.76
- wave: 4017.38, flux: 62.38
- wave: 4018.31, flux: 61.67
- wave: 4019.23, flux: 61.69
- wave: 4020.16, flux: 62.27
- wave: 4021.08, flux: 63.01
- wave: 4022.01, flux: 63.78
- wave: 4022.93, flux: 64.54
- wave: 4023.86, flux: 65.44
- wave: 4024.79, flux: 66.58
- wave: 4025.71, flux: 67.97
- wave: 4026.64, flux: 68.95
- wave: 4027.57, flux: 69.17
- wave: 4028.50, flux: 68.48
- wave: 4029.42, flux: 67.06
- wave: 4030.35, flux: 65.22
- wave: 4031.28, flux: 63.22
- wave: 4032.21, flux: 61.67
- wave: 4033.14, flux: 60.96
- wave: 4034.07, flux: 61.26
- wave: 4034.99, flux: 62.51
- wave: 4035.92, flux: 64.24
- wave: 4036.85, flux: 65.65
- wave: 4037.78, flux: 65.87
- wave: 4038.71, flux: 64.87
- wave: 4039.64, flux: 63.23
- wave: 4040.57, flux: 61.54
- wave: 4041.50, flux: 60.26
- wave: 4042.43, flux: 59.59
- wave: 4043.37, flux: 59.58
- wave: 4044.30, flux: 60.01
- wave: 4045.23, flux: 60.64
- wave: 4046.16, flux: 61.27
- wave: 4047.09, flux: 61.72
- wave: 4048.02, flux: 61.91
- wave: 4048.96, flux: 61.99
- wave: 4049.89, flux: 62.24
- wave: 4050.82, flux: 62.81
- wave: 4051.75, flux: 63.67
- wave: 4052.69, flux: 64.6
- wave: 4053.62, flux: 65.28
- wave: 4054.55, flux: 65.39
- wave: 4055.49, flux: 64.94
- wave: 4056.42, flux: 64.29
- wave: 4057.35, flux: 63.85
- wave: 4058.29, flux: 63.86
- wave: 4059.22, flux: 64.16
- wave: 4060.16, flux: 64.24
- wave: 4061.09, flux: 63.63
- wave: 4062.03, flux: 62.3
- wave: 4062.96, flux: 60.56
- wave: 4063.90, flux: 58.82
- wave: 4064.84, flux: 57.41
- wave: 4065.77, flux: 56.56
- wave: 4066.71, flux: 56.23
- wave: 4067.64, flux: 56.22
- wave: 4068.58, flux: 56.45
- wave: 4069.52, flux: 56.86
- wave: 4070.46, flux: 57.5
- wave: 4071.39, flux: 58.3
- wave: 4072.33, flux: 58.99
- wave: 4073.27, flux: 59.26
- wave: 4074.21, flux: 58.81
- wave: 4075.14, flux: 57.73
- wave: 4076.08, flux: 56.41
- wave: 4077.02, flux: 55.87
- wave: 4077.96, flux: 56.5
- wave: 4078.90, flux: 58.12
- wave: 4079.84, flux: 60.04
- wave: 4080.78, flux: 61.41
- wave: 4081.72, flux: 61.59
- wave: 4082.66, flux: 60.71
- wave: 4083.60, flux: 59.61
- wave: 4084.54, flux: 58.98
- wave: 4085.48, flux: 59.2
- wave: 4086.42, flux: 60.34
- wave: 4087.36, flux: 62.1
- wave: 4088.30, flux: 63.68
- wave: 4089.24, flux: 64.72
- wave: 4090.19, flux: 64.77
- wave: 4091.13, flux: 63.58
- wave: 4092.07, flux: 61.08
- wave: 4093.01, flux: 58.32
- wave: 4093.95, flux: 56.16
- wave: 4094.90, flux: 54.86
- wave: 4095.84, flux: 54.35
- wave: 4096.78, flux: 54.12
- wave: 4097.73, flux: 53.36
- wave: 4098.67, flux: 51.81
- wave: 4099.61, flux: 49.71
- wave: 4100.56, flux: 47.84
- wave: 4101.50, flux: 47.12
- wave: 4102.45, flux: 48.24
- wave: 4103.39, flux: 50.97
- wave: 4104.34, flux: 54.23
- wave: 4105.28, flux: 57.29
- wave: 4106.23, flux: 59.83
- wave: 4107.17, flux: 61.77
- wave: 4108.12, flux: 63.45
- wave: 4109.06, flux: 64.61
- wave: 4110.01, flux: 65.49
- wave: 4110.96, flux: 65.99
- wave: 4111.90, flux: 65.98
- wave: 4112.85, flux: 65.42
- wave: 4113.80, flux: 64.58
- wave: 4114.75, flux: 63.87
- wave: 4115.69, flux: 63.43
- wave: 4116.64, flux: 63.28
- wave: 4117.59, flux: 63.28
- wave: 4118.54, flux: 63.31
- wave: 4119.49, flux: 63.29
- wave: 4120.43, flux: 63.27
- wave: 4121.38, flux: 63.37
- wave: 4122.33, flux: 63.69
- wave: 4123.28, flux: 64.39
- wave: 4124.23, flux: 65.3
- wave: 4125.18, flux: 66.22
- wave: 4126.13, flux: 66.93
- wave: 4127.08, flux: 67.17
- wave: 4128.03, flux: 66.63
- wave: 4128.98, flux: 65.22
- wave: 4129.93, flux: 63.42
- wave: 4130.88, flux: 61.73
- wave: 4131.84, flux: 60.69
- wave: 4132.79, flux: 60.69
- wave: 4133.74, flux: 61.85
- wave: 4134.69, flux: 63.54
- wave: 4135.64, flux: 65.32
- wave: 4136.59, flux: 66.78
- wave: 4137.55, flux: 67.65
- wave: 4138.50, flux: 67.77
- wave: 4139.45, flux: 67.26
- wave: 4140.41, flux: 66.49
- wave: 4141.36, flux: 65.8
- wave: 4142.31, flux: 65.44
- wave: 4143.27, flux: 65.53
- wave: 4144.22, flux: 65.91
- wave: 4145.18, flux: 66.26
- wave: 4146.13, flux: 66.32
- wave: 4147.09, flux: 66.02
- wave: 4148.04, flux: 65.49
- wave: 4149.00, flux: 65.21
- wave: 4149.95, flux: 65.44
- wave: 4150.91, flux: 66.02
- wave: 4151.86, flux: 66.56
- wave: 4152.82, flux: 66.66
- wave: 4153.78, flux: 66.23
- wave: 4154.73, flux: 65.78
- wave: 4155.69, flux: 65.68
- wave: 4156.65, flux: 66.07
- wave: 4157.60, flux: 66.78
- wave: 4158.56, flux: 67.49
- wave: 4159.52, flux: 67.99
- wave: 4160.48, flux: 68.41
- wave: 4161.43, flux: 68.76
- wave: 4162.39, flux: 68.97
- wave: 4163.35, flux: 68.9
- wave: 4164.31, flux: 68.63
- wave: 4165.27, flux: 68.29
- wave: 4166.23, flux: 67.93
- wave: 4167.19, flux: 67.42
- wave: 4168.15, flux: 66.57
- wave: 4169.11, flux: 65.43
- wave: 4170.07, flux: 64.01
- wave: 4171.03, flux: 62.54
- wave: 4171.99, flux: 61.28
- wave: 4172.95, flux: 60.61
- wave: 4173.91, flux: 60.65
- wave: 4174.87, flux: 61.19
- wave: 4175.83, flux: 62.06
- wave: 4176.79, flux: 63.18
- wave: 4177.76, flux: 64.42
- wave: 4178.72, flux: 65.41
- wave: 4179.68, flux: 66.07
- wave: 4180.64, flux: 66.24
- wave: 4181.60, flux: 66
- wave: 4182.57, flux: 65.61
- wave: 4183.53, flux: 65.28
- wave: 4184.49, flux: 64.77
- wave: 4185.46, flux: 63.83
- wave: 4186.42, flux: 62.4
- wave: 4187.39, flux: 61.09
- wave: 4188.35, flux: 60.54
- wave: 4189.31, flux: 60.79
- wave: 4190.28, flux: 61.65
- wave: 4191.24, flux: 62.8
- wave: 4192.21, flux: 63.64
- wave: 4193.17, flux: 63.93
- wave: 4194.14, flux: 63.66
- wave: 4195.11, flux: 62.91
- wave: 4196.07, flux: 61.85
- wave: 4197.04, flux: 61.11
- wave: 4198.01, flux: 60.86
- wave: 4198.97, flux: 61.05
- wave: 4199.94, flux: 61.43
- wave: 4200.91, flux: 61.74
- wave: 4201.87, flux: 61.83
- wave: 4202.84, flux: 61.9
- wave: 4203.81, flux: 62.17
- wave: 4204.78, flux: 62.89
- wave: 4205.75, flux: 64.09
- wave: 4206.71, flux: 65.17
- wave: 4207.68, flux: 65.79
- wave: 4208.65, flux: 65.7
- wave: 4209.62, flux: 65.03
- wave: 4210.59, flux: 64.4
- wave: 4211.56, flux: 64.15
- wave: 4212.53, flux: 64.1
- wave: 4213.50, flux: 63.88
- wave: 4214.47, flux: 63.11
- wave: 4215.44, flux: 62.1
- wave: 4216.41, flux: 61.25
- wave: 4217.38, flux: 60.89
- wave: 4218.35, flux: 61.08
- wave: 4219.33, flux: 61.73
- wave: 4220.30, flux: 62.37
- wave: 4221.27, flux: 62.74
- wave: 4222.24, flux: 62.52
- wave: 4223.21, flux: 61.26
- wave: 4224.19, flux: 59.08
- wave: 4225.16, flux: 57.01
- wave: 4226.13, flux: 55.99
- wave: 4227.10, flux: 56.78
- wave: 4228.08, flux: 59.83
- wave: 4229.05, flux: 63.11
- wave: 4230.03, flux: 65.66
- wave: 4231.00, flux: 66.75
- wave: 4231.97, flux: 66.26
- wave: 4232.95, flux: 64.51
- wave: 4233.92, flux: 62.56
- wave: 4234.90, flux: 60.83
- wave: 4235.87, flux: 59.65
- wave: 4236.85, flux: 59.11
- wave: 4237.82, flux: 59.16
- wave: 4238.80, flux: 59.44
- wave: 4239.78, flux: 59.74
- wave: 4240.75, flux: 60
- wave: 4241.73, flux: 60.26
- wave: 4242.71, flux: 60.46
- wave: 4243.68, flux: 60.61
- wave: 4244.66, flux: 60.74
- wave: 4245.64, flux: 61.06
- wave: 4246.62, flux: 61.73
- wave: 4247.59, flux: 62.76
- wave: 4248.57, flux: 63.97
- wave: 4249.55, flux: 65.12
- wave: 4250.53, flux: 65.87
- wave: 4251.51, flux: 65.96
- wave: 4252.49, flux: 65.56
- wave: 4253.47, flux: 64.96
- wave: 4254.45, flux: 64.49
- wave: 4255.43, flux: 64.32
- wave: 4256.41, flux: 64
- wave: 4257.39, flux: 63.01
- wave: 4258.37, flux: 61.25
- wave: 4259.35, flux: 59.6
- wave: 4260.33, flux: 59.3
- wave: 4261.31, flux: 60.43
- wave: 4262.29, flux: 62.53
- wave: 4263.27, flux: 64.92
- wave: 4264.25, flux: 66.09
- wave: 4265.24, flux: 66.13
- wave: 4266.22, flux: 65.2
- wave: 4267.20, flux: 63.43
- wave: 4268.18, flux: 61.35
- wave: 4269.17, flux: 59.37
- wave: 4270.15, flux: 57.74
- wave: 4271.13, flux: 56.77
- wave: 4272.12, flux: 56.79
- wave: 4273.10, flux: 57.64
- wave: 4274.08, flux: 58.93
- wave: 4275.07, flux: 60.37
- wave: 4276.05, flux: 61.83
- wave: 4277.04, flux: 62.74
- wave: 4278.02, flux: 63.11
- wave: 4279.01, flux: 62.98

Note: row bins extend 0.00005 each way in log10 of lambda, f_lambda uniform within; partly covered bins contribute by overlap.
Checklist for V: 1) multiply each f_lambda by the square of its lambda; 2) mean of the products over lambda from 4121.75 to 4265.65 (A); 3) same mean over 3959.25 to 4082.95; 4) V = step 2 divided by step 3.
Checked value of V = 1.2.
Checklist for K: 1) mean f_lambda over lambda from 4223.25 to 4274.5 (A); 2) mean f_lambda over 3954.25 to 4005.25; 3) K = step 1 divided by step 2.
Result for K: 1.17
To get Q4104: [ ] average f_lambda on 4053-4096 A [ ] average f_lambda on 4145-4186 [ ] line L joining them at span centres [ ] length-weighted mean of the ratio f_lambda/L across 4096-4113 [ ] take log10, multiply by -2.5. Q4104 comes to 0.09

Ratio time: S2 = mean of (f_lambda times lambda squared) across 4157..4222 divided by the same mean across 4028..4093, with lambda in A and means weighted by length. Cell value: 1.11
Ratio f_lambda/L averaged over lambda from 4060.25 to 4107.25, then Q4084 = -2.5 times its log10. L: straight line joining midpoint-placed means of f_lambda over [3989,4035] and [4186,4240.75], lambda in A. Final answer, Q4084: 0.092 mag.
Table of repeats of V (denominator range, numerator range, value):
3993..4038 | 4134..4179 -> 1.11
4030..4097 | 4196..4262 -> 1.11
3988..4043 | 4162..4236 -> 1.09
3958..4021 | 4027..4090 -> 1.15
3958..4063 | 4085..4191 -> 1.15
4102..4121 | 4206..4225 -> 1.07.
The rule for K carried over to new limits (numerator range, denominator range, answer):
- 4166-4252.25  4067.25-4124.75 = 1.05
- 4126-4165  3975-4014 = 1.08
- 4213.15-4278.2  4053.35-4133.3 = 1.02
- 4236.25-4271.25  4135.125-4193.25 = 0.95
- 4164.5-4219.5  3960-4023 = 1.15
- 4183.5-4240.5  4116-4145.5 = 0.96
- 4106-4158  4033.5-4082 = 1.07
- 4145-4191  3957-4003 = 1.25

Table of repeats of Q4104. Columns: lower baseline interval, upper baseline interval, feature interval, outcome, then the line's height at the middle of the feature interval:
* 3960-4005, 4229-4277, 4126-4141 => -0.13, 57.6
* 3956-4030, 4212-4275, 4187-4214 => -0.03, 60.9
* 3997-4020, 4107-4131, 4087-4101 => 0.12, 64.2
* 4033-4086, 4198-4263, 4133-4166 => -0.08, 61.6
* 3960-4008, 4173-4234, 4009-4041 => -0.20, 54.2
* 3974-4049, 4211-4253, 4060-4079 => 0.06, 61.9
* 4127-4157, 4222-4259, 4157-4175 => -0.02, 64.5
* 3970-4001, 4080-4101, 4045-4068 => -0.08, 57.4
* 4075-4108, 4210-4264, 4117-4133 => -0.10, 58.5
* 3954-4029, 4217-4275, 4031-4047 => -0.08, 57.6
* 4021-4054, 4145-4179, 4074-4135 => 0.08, 64.7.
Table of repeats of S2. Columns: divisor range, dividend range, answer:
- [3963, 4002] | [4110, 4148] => 1.36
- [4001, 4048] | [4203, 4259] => 1.08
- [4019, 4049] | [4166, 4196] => 1.08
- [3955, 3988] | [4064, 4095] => 1.28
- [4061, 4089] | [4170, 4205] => 1.12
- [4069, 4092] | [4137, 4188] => 1.14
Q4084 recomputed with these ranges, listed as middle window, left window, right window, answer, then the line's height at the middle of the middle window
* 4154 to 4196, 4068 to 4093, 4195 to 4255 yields -0.06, 61.4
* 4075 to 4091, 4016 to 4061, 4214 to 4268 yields 0.05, 63.3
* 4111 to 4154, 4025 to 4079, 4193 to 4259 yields -0.05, 62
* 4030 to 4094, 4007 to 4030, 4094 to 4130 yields 0.04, 63.2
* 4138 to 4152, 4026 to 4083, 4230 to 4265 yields -0.07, 62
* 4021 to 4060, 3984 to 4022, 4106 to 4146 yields -0.01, 62.9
